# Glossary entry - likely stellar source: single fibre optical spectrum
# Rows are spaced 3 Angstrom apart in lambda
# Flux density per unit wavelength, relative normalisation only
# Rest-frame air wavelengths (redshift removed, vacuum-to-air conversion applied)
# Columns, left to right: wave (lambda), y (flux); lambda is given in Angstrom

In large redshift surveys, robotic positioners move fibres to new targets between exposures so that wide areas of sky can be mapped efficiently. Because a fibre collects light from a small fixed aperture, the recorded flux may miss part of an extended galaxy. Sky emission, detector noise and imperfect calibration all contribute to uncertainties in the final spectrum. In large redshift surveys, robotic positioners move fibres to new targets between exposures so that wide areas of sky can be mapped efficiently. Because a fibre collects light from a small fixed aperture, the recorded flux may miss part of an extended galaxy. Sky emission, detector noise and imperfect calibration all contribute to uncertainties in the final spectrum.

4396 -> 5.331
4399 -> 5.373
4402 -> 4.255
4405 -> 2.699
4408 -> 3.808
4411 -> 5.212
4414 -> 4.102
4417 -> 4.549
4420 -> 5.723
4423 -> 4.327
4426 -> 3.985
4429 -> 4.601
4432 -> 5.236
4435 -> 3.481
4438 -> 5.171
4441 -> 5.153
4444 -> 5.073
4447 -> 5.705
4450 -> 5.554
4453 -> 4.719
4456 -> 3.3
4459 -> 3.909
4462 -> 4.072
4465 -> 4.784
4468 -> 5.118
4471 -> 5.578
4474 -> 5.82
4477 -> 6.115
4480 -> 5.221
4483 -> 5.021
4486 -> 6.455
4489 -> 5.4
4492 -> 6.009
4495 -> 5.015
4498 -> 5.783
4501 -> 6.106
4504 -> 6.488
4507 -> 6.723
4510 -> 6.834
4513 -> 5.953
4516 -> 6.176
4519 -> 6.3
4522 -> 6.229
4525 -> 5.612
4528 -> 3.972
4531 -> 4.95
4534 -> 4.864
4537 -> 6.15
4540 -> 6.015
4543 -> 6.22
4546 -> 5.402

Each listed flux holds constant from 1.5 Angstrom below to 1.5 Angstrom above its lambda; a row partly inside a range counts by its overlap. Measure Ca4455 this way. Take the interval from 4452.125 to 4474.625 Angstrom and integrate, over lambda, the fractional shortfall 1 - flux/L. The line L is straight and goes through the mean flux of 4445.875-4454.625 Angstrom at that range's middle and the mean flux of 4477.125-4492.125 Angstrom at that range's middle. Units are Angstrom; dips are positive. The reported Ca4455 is 3.3 Angstrom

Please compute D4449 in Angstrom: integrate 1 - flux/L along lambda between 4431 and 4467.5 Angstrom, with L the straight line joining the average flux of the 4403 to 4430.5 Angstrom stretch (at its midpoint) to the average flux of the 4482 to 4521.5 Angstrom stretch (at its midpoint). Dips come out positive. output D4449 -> 2.1 Angstrom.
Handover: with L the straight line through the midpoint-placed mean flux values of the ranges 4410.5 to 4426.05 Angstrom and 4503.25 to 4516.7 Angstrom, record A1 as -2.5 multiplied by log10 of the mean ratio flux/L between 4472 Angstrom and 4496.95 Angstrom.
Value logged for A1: 0.06 mag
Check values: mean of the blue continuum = 4.68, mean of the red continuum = 6.45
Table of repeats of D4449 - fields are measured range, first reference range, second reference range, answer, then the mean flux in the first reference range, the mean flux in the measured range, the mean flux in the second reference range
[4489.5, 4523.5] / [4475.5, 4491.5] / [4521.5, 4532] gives -4.9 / 5.67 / 6.12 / 5.1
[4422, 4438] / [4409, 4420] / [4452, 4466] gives 0.4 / 4.73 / 4.41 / 4.11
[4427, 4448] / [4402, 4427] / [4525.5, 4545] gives -1.7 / 4.3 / 4.88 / 5.38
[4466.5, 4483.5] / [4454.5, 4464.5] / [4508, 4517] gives -3.4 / 3.86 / 5.51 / 6.35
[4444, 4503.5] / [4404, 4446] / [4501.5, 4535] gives -0.3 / 4.54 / 5.26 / 5.85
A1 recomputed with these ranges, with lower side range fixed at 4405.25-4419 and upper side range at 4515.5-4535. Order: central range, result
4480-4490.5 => -0.111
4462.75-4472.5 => -0.048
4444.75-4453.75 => -0.148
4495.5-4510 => -0.198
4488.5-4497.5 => -0.085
